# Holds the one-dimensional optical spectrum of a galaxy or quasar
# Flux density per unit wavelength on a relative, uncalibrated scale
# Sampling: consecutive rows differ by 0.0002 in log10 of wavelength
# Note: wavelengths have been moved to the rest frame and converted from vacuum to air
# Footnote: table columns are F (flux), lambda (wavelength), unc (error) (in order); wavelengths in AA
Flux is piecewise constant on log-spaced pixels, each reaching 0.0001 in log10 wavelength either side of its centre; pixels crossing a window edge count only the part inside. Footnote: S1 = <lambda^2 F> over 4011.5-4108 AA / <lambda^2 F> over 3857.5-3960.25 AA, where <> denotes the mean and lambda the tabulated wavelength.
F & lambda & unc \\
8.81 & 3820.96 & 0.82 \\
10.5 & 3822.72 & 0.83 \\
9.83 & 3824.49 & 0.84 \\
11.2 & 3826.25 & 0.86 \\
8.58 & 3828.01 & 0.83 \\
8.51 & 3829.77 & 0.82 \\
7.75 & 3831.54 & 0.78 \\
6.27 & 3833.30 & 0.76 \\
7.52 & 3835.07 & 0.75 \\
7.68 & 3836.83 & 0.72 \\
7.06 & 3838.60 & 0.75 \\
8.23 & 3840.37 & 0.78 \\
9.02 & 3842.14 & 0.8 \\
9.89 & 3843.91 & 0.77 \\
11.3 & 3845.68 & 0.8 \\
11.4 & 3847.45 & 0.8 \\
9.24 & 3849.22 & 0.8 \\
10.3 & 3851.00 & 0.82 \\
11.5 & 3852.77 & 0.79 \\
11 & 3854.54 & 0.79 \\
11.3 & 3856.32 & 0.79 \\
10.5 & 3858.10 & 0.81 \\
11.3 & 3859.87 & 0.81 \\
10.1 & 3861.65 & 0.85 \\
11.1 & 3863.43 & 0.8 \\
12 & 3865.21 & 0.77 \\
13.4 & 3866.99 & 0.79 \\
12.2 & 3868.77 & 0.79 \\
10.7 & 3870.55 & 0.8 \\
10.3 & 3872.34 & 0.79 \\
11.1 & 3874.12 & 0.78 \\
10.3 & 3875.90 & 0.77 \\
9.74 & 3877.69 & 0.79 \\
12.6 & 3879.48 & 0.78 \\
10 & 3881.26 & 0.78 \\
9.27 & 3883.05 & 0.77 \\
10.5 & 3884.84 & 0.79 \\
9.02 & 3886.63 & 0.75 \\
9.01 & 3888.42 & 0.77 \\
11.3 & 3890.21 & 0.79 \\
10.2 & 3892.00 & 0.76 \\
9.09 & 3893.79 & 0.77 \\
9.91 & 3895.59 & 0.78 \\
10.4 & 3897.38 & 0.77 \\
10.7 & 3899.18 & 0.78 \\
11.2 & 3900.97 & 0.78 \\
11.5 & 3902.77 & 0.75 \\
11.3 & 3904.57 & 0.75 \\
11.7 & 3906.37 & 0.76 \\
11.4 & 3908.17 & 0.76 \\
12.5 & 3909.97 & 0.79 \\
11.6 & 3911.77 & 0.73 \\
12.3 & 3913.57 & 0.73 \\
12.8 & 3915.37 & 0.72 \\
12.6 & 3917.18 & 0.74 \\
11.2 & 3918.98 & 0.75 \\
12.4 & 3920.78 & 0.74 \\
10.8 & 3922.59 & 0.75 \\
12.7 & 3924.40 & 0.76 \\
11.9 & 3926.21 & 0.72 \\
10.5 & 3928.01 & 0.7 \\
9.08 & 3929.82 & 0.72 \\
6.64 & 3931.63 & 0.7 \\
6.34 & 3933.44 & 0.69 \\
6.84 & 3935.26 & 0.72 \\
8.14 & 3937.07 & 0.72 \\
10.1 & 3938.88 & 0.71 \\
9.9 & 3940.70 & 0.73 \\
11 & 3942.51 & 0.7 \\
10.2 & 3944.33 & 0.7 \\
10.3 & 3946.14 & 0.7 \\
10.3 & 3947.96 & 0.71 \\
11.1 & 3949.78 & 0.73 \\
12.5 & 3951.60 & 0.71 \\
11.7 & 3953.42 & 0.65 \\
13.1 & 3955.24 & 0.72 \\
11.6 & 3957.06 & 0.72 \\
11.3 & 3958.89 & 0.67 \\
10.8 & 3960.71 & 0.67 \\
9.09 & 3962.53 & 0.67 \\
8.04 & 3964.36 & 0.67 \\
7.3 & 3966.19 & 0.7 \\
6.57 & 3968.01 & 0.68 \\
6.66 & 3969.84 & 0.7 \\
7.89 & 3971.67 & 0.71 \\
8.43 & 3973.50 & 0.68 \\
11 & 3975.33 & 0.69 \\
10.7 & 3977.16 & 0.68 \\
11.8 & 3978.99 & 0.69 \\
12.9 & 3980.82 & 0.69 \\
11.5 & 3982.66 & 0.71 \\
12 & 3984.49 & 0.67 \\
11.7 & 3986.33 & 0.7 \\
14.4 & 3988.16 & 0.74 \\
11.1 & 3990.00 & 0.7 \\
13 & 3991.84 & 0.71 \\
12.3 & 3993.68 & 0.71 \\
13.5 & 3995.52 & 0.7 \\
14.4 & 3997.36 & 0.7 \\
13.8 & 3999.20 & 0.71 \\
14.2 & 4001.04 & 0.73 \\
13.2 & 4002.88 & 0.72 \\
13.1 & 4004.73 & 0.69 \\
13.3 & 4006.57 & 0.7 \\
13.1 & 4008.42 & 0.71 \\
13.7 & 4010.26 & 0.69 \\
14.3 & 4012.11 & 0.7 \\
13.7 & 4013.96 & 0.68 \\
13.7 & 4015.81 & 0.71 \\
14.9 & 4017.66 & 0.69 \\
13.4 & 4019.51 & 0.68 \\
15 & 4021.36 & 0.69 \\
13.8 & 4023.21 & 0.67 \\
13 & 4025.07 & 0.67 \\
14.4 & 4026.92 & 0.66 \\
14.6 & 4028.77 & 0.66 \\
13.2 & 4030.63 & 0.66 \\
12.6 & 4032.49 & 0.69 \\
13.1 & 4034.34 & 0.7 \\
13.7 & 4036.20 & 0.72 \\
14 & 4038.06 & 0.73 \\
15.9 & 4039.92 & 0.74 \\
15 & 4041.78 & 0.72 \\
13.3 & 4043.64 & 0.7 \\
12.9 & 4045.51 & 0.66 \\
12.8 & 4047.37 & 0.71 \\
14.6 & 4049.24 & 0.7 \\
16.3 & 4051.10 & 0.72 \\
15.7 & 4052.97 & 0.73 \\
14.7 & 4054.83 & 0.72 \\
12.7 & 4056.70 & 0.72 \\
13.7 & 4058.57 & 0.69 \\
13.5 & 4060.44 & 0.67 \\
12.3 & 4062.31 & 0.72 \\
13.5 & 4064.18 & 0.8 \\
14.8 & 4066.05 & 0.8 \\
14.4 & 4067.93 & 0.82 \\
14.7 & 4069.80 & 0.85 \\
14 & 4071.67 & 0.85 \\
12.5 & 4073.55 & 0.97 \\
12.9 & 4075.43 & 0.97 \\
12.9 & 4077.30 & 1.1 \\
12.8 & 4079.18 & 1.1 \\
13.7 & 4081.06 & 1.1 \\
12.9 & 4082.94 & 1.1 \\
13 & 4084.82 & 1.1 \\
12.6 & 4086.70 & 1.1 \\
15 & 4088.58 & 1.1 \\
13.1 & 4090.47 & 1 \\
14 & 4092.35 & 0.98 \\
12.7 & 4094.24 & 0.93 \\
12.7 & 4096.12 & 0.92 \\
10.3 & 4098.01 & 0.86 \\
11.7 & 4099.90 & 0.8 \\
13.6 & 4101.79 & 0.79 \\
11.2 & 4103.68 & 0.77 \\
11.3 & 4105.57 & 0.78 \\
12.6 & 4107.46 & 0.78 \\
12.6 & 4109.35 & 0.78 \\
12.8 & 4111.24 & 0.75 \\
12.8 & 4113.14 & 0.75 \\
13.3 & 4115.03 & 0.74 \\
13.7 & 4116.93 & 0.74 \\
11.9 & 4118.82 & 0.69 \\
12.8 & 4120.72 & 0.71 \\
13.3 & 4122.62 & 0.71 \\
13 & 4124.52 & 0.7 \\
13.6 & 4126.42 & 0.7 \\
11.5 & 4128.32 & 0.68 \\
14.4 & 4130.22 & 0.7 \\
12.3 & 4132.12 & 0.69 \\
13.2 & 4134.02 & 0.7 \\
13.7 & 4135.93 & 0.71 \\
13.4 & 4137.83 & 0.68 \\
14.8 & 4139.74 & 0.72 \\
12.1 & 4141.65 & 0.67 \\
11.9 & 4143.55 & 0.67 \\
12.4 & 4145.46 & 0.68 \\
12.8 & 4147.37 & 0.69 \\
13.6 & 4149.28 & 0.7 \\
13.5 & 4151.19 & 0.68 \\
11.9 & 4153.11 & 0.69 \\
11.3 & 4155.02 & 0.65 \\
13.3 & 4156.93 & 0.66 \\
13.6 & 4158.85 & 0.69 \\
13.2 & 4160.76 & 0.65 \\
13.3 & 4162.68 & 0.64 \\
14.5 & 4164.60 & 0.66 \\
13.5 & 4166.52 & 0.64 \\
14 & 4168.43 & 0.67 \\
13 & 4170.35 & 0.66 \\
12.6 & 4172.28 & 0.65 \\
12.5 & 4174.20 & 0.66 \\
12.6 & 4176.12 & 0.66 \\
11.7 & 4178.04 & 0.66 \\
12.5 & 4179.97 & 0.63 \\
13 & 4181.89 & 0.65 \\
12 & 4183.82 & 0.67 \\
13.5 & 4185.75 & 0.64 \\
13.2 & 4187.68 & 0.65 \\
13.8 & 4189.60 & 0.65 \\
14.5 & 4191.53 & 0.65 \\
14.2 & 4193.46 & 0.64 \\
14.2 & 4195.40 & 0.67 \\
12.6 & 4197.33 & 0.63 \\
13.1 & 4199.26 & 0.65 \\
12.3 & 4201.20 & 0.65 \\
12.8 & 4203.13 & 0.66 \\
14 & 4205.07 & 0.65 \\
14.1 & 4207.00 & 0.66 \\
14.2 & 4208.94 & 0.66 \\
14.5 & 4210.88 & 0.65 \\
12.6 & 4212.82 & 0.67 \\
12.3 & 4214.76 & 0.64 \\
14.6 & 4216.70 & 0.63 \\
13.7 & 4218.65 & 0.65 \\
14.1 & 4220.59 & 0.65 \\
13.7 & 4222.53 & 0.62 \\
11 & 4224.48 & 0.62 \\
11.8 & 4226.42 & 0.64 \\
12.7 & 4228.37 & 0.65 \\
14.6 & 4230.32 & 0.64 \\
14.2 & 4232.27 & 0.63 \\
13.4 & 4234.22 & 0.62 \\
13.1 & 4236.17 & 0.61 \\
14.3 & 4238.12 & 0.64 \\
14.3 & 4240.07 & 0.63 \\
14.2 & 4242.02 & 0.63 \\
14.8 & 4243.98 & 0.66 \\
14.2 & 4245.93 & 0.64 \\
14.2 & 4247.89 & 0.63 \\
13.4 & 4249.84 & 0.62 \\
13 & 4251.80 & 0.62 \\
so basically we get 1.36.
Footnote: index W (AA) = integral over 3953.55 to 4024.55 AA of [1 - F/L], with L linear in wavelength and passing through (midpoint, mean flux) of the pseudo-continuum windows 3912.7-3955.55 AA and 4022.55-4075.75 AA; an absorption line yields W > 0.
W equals 1.4 AA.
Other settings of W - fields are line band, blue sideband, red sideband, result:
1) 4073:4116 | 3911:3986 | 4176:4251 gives -2.48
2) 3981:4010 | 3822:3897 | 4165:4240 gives -4.22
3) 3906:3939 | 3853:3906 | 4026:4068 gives 2.70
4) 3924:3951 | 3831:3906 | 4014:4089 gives 4.50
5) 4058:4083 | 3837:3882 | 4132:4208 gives -2.40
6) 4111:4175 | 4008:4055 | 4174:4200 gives 1.60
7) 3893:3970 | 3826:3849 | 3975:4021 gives 5.26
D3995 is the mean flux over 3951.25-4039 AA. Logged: 12.2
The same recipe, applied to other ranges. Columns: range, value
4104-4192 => 13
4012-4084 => 13.8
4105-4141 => 13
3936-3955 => 10.6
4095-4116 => 12.3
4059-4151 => 13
